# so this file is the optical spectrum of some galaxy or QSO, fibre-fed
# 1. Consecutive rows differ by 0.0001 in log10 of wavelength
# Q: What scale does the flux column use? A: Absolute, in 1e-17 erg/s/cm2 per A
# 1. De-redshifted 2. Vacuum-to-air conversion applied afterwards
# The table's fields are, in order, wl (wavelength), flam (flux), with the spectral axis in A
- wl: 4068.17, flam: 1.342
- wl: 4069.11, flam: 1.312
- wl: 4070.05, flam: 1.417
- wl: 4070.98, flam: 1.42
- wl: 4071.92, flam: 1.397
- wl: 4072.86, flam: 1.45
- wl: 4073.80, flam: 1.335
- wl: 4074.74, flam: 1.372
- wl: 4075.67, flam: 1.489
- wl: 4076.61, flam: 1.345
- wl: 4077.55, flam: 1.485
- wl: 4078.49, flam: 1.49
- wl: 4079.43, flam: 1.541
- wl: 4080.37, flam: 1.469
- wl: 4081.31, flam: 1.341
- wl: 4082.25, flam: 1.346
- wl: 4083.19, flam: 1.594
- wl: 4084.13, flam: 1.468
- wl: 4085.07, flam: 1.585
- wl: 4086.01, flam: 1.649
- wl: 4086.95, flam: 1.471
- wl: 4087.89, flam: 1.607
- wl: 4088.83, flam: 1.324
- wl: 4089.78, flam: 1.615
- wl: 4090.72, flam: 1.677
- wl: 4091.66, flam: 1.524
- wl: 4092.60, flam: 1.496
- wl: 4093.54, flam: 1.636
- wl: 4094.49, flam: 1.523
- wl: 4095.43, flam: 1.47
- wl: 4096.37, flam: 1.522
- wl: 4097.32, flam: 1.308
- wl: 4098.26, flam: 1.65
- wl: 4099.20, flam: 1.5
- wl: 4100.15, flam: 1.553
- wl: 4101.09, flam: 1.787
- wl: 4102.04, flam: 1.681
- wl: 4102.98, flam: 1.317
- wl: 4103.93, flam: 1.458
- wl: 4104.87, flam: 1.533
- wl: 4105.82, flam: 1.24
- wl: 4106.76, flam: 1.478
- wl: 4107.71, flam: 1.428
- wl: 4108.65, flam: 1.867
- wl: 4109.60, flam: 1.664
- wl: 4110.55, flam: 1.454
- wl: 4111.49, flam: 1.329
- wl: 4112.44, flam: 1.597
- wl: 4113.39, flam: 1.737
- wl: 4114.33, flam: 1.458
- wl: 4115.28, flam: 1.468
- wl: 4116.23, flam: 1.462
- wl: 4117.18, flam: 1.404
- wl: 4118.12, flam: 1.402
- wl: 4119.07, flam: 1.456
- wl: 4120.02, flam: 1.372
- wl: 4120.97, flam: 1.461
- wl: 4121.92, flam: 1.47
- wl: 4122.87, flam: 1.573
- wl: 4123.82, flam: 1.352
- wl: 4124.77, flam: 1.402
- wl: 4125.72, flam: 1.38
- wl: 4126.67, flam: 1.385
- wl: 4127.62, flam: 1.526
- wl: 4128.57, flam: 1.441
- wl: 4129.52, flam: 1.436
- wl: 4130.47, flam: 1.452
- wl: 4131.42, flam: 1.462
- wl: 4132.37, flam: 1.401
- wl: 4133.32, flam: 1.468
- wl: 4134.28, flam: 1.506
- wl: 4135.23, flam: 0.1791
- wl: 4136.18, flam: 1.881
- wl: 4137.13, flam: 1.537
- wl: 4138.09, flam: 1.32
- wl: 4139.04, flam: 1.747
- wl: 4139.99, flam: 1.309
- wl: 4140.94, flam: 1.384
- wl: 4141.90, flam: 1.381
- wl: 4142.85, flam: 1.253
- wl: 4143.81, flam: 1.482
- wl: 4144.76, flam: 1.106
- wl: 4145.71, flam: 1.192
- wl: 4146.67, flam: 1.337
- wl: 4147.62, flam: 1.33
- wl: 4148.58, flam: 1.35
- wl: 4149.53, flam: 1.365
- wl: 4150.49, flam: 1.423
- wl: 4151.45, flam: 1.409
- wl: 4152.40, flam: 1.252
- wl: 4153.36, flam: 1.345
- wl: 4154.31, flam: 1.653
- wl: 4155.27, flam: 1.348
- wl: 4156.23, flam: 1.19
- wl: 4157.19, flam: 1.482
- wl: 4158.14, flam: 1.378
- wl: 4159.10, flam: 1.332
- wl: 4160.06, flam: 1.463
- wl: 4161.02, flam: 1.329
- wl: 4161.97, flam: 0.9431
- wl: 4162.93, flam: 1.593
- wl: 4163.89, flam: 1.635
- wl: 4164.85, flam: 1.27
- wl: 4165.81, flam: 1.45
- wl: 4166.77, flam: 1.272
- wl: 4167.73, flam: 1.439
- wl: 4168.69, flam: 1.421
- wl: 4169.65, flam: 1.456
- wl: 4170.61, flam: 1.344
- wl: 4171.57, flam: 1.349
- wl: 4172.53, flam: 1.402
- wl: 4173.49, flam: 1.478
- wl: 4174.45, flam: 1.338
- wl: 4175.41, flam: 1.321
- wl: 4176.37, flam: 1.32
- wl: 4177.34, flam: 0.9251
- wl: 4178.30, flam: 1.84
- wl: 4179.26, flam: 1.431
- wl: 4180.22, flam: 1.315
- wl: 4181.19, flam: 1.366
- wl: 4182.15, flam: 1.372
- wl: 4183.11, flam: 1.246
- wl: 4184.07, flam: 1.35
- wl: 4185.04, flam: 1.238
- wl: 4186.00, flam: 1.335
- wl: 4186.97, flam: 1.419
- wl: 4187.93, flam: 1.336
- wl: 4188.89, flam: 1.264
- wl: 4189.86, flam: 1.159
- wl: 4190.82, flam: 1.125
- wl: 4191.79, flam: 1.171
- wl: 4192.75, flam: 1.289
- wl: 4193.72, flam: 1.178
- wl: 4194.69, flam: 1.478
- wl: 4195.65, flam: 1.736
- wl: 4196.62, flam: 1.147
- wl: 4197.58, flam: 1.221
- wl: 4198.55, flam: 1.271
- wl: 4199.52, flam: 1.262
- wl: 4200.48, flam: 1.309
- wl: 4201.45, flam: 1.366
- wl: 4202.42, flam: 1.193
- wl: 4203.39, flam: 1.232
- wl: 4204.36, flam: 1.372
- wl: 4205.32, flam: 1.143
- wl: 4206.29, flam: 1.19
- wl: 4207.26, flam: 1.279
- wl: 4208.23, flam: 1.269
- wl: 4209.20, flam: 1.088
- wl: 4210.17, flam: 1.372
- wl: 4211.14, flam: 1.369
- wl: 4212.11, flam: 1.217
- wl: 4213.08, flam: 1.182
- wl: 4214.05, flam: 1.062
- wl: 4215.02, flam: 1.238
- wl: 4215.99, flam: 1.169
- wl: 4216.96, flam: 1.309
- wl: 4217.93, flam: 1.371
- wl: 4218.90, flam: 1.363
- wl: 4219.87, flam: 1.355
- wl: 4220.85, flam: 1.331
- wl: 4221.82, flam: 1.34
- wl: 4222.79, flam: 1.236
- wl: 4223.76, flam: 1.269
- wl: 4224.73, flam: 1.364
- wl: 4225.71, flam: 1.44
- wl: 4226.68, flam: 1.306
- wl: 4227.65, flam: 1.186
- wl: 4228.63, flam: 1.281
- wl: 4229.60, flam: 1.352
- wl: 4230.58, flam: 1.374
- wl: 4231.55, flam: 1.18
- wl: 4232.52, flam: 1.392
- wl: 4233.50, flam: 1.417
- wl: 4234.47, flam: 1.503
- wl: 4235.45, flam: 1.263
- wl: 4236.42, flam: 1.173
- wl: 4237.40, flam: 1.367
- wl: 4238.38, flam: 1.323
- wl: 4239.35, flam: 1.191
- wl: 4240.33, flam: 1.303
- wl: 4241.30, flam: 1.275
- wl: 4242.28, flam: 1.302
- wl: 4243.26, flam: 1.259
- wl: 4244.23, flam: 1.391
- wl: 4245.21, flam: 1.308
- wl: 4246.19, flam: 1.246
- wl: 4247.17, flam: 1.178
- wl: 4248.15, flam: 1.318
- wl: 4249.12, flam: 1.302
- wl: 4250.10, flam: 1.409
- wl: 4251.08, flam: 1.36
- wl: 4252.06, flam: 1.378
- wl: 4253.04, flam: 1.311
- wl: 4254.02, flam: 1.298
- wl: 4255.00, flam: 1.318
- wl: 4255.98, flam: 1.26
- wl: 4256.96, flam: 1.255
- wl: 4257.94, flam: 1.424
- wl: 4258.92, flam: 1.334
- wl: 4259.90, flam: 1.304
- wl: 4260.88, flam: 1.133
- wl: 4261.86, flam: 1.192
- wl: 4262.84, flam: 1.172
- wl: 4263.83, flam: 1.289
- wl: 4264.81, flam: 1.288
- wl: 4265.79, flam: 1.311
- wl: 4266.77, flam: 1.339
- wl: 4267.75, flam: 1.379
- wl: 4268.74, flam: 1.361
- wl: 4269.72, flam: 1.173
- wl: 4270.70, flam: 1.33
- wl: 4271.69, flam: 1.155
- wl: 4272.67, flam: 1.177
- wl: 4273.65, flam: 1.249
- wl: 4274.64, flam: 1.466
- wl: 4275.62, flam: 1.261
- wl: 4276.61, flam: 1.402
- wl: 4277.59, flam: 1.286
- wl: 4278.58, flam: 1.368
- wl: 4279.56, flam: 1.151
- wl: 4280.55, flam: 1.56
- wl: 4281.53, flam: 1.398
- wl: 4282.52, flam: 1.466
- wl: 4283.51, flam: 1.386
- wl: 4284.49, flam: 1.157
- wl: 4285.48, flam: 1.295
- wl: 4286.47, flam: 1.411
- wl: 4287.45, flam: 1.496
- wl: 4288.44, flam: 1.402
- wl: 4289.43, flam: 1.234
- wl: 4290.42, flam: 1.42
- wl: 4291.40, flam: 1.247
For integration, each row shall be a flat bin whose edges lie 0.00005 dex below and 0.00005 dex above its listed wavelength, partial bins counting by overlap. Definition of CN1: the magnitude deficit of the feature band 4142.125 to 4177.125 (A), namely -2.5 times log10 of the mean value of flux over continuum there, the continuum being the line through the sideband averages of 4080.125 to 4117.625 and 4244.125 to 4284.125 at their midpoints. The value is 0.063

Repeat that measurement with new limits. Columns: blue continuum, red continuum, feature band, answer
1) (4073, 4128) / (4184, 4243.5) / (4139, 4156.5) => 0.04 mag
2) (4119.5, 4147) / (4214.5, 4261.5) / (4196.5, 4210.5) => 0.07 mag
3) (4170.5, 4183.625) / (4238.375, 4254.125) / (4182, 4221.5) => 0.05 mag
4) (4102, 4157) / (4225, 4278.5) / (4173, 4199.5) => 0.04 mag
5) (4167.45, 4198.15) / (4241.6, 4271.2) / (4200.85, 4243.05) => 0.02 mag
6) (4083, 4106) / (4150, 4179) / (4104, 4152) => 0.03 mag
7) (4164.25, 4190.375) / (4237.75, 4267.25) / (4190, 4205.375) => 0.04 mag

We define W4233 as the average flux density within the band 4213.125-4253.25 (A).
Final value 1.3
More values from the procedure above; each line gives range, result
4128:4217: 1.33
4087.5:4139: 1.48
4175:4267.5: 1.3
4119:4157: 1.38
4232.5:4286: 1.31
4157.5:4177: 1.37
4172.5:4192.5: 1.32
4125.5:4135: 1.41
